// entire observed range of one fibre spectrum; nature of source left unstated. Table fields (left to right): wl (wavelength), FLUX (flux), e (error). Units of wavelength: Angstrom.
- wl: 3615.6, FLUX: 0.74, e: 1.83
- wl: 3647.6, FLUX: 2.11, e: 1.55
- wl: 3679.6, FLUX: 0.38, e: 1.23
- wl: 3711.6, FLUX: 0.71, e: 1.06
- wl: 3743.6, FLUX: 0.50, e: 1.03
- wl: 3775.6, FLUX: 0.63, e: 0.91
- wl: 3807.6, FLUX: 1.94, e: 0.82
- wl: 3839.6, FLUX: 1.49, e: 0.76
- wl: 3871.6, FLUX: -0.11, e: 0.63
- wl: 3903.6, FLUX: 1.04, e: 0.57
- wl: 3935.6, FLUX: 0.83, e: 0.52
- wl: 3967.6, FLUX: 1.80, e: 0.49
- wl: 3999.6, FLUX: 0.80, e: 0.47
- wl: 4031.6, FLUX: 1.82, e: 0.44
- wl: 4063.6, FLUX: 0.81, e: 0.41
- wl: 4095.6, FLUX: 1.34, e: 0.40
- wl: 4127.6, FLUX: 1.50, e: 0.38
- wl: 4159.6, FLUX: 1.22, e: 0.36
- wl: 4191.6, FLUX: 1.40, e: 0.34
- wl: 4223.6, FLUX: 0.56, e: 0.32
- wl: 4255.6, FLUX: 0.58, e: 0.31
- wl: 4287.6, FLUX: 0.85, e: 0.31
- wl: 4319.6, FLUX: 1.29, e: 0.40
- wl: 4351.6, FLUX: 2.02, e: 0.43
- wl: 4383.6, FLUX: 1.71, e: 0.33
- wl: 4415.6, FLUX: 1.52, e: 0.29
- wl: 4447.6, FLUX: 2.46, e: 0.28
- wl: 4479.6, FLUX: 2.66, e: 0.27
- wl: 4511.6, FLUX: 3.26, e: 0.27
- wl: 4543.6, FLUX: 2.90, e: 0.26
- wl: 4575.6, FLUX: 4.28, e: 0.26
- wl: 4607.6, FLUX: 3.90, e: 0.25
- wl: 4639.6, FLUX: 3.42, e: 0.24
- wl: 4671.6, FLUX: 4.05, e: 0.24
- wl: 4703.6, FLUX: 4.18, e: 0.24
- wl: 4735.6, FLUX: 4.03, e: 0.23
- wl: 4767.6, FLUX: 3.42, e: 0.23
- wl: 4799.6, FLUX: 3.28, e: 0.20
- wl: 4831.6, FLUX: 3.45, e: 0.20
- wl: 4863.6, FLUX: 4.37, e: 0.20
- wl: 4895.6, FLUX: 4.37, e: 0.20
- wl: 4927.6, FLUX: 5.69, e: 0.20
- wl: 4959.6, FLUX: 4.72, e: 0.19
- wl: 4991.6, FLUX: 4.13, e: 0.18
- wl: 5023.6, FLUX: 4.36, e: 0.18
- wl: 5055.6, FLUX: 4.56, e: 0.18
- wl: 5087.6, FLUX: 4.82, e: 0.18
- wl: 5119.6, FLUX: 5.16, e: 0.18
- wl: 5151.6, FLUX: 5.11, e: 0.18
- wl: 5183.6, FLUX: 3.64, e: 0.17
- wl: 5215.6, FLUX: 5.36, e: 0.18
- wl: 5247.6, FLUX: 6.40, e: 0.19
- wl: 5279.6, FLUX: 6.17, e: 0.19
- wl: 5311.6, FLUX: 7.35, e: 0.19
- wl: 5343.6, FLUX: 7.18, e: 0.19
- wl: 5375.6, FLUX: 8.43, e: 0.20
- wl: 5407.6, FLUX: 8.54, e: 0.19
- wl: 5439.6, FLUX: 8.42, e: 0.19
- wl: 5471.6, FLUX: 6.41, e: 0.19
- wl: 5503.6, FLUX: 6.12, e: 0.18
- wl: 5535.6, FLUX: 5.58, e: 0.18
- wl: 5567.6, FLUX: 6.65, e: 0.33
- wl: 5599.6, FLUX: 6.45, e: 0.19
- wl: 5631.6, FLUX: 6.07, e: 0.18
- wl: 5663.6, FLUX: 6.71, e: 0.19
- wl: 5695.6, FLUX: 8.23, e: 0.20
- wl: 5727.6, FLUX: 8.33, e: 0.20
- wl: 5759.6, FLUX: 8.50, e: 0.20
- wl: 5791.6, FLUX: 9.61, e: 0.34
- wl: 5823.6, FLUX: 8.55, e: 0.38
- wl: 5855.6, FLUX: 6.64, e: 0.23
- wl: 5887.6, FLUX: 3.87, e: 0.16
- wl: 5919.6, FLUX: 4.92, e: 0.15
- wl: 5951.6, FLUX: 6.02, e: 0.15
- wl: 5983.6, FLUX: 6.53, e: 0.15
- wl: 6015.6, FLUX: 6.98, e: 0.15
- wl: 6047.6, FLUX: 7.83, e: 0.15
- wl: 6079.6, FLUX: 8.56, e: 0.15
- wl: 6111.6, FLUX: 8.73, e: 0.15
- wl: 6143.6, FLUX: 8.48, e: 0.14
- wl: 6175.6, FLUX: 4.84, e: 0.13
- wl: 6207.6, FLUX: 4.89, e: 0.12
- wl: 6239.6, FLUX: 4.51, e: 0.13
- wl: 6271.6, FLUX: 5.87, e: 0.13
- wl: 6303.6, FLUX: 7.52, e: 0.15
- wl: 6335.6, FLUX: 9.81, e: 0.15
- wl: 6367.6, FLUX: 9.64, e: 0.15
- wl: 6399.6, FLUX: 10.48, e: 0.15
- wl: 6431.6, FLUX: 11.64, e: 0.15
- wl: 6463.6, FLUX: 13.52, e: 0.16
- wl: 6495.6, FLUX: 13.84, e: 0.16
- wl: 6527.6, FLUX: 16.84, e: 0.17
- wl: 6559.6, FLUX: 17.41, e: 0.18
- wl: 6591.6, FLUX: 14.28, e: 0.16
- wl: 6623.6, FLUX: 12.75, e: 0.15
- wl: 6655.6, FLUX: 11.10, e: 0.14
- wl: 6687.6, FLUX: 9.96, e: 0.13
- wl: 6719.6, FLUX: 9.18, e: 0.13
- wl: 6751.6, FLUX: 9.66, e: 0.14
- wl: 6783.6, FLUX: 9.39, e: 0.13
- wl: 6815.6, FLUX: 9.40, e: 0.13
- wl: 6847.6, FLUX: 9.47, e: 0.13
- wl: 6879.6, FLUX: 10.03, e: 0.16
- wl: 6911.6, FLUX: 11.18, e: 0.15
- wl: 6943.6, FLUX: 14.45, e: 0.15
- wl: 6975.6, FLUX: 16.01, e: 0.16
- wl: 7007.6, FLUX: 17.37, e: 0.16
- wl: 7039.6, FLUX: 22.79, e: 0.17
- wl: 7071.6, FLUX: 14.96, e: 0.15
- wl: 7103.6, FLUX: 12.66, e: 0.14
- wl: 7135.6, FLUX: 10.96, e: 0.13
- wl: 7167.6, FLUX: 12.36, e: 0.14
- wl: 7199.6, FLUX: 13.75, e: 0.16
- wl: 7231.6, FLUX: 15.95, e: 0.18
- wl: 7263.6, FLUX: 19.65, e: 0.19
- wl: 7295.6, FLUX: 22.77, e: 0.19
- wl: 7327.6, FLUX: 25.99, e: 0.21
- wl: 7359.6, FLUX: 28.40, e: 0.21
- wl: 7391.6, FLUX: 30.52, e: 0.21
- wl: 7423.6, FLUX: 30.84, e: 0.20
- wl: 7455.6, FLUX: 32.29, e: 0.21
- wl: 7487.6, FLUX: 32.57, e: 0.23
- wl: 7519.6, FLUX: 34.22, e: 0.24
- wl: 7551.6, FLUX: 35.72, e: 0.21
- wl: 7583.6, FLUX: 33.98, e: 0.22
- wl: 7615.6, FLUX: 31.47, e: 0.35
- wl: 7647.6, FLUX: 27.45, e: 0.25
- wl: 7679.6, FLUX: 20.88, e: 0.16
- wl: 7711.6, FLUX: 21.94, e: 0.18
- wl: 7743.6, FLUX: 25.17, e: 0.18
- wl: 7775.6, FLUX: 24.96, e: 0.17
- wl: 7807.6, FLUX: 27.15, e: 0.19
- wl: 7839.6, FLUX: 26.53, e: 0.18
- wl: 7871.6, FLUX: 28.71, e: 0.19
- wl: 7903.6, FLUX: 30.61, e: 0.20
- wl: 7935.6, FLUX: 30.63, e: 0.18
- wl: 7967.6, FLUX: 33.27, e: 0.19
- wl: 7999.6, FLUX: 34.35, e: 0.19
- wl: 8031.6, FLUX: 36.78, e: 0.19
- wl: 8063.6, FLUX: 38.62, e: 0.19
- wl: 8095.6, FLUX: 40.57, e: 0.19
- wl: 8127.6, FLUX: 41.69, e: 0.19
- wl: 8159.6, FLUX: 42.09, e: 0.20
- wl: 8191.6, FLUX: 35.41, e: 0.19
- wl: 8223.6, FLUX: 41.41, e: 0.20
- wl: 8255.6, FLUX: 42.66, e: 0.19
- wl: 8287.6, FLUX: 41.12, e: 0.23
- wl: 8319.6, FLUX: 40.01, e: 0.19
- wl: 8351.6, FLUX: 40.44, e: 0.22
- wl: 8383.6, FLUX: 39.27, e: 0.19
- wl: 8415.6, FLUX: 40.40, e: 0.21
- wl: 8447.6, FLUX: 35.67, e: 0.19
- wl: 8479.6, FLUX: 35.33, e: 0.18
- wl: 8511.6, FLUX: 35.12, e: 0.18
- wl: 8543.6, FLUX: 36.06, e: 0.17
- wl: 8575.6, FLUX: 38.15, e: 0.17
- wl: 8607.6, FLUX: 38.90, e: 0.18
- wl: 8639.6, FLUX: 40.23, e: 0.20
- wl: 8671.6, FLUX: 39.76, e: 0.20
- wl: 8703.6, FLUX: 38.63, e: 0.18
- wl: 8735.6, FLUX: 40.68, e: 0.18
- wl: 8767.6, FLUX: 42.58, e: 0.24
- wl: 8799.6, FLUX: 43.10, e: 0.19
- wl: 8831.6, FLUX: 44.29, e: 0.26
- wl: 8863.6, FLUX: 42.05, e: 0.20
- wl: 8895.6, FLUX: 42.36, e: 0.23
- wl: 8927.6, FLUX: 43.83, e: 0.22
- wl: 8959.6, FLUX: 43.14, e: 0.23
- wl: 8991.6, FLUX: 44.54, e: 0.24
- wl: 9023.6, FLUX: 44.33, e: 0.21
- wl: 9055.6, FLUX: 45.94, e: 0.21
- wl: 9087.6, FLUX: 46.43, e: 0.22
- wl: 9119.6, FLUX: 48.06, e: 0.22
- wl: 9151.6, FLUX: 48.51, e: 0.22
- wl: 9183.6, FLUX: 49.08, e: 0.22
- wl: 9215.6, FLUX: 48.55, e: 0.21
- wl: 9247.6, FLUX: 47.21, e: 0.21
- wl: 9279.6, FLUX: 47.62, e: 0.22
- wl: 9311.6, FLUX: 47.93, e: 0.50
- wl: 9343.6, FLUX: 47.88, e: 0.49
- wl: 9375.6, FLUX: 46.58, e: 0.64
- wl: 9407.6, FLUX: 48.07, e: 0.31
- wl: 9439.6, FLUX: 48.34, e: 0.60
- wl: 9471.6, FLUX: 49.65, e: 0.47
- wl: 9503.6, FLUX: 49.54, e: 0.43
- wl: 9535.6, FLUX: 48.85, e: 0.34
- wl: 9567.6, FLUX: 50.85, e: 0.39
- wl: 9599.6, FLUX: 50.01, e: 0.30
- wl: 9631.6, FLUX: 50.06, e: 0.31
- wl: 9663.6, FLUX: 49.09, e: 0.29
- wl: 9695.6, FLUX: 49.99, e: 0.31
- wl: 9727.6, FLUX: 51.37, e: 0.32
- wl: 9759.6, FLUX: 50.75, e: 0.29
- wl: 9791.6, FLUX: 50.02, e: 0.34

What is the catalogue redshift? 0.000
